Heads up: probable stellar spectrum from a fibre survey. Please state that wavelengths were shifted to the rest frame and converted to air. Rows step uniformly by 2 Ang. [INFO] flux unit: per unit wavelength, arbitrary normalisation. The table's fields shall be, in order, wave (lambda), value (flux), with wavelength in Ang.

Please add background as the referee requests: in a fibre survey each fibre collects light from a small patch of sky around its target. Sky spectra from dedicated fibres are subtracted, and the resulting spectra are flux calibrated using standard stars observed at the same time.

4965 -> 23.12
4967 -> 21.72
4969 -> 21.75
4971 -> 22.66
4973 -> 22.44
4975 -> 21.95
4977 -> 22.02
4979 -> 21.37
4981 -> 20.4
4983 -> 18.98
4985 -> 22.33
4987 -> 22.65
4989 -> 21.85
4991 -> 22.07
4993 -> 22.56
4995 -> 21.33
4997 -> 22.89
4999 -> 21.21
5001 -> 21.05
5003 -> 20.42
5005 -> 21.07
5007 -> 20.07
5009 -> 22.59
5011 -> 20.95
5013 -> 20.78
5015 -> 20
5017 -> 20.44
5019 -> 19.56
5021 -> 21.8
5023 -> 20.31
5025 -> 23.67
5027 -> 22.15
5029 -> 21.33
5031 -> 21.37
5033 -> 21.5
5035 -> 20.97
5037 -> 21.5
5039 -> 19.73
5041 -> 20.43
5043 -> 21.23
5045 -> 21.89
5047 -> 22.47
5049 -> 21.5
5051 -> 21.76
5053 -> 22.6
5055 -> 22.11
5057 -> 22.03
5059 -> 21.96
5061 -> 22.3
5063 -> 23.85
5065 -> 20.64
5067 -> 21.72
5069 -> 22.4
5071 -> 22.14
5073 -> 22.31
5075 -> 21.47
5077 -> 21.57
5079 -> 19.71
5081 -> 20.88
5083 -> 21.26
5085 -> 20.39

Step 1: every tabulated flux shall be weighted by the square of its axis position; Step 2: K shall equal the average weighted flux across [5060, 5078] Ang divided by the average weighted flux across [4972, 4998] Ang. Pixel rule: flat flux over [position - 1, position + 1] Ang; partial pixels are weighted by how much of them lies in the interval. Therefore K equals 1.05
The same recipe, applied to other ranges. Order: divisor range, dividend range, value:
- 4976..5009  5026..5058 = 1.03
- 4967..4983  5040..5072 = 1.05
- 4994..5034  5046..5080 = 1.05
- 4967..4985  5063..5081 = 1.04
